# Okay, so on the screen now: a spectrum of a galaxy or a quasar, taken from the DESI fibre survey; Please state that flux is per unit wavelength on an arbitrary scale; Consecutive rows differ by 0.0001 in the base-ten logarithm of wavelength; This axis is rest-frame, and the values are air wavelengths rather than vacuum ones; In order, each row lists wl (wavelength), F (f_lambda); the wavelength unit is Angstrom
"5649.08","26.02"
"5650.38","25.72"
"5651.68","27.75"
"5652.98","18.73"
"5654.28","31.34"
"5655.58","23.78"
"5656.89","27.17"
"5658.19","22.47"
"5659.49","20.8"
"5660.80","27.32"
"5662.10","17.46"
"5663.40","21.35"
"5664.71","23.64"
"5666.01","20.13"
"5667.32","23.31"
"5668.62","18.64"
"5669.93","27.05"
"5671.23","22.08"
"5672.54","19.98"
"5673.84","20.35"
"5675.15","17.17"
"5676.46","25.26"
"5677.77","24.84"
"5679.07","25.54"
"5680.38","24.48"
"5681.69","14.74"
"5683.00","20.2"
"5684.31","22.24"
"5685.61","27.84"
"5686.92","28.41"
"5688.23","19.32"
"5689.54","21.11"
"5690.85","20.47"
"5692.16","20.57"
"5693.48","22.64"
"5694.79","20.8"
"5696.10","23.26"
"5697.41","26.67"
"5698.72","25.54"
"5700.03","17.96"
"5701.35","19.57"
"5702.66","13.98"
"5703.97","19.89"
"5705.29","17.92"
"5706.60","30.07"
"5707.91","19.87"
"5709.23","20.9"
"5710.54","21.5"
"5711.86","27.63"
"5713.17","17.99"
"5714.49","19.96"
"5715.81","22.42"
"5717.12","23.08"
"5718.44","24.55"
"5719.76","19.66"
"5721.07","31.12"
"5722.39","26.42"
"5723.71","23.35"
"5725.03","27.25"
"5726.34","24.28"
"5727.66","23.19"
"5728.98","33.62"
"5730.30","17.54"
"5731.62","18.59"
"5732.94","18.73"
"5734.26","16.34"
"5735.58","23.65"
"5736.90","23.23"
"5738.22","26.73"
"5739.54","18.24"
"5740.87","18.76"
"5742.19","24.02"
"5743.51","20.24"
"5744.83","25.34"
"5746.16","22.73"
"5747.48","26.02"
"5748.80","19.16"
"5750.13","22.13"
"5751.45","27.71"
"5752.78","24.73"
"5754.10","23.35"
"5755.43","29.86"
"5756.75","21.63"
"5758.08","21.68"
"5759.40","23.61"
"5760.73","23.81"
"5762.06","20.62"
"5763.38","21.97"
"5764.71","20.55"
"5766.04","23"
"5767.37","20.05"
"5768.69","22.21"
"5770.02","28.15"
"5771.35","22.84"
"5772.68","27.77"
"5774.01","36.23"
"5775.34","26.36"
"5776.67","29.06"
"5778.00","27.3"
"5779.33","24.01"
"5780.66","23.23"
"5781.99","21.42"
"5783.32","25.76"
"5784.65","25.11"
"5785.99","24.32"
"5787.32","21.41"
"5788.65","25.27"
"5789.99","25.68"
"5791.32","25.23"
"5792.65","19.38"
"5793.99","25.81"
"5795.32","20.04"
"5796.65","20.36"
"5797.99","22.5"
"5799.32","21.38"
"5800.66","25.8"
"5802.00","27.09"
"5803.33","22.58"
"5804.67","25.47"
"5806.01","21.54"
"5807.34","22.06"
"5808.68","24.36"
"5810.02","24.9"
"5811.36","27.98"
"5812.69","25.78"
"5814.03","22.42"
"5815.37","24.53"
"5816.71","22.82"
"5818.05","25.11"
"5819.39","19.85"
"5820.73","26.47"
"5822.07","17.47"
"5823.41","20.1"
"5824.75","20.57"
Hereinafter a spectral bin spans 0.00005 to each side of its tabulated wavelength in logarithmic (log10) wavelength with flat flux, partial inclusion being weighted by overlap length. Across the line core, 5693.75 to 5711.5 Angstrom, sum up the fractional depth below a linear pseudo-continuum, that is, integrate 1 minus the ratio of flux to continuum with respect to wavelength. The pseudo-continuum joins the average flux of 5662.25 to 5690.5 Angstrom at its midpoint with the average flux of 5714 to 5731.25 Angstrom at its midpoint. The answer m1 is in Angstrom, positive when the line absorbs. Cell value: 1.4 Angstrom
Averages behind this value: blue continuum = 22.2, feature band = 21.5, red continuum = 24.3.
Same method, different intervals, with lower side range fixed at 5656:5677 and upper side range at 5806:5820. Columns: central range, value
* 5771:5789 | -1.8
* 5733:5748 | 0.6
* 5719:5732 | -1.0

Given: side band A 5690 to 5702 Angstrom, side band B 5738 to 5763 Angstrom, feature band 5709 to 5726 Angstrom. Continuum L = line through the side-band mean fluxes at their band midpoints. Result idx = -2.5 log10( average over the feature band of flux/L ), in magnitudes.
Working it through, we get -0.06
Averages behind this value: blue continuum 21.9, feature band 23.6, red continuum 23.1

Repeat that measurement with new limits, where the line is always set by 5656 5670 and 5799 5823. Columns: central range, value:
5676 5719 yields 0.031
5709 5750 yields 0.012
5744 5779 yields -0.053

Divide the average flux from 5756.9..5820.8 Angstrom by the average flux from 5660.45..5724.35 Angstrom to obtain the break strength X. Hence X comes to 1.1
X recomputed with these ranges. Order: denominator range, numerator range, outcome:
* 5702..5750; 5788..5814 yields 1.06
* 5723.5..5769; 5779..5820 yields 1.04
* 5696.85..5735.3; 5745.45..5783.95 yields 1.09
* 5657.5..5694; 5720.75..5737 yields 1.06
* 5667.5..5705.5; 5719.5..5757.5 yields 1.08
